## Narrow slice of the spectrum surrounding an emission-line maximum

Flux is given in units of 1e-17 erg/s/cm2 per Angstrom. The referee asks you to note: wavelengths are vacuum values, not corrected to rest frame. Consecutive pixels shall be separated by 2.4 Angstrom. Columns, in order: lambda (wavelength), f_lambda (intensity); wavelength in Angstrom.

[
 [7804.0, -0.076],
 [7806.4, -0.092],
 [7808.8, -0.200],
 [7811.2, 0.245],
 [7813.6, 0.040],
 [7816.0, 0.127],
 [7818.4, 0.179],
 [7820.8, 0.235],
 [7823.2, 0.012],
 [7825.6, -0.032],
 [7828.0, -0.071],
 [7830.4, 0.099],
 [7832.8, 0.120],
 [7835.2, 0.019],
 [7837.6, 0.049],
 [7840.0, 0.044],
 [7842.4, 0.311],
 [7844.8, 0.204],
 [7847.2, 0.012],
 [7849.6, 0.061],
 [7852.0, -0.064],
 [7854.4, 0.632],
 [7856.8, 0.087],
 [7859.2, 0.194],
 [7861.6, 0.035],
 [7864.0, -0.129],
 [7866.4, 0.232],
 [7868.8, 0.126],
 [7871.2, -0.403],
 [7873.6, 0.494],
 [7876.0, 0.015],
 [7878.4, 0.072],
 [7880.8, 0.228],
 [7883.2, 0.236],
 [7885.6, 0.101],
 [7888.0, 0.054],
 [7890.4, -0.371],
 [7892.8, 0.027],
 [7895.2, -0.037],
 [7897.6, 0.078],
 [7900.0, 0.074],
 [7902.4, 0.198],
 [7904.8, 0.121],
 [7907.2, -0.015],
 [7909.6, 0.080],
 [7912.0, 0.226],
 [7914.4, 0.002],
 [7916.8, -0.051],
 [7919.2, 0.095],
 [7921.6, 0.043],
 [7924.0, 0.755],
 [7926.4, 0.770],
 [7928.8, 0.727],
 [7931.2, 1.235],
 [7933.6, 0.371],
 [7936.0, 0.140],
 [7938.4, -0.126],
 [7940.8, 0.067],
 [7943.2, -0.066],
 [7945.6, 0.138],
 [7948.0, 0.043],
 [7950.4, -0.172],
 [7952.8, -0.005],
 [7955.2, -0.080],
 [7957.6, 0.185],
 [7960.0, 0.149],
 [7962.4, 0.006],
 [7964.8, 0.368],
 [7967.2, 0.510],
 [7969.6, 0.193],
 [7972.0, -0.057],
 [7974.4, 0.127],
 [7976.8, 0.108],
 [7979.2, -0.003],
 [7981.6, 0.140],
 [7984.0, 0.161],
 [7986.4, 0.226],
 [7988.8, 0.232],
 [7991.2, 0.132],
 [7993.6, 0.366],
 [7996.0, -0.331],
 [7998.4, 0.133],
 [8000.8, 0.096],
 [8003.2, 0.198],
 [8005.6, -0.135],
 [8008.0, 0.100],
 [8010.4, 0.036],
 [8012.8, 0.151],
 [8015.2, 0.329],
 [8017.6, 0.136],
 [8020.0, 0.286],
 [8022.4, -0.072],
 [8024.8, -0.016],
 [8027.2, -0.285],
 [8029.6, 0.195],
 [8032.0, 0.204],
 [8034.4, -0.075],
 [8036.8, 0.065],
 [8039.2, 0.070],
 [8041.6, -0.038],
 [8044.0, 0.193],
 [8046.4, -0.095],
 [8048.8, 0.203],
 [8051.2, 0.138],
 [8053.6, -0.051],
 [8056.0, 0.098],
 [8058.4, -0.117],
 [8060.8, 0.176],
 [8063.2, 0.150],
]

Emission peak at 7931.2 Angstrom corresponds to [O II] 3727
